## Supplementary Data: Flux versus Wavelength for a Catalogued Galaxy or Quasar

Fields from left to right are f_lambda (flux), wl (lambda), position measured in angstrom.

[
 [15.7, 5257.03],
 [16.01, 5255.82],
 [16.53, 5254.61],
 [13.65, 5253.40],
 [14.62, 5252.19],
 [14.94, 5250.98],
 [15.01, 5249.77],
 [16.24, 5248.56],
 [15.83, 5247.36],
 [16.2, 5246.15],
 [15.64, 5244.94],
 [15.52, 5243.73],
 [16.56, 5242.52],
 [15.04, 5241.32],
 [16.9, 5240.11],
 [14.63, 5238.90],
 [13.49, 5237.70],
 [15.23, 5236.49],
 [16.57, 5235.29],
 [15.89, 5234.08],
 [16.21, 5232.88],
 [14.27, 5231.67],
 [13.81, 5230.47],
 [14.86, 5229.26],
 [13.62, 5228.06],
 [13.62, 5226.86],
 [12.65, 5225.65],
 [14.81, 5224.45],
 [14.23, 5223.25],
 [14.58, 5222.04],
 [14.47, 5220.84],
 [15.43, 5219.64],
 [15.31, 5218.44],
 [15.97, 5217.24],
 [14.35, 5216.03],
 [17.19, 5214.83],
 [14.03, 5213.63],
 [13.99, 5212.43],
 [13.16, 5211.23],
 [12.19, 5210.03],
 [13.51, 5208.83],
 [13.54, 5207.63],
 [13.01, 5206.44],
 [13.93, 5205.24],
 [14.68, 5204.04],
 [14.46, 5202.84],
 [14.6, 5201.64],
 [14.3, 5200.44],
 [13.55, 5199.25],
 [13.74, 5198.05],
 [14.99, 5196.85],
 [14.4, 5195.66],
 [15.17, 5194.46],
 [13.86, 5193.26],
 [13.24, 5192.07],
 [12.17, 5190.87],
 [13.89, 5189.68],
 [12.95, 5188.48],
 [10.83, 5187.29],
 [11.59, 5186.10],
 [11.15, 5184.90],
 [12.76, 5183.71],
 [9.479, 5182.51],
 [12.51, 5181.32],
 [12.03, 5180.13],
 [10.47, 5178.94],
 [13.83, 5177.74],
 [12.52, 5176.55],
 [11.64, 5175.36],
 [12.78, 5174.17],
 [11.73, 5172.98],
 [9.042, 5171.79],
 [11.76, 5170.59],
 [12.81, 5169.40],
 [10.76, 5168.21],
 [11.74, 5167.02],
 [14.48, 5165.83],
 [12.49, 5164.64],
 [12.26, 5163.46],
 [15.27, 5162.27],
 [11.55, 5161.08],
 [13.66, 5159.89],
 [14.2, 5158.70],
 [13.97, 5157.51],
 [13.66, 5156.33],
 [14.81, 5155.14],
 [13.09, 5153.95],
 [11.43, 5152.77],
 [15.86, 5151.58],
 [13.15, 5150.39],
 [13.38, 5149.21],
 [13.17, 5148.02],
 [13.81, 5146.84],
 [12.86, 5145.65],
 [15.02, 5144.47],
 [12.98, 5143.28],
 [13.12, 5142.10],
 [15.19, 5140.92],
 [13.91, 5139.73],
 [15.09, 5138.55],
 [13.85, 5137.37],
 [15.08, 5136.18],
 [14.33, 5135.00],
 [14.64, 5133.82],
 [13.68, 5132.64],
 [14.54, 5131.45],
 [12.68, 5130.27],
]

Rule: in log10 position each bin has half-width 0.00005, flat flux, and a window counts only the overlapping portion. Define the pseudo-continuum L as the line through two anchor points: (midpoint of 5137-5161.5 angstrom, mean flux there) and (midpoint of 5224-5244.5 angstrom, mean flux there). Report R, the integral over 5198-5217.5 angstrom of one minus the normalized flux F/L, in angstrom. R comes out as 0.6 angstrom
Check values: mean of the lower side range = 13.7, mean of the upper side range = 14.9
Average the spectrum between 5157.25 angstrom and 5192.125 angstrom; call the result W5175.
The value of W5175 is 12.3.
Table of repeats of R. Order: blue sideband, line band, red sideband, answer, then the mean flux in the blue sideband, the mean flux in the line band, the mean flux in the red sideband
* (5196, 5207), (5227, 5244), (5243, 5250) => 0.3 angstrom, 14.1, 15.1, 15.8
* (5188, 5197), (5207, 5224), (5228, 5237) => 0.2 angstrom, 13.8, 14.4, 15.1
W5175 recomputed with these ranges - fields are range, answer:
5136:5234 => 13.5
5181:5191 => 11.9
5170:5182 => 11.8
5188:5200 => 13.8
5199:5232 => 14.2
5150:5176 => 12.8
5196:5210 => 14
